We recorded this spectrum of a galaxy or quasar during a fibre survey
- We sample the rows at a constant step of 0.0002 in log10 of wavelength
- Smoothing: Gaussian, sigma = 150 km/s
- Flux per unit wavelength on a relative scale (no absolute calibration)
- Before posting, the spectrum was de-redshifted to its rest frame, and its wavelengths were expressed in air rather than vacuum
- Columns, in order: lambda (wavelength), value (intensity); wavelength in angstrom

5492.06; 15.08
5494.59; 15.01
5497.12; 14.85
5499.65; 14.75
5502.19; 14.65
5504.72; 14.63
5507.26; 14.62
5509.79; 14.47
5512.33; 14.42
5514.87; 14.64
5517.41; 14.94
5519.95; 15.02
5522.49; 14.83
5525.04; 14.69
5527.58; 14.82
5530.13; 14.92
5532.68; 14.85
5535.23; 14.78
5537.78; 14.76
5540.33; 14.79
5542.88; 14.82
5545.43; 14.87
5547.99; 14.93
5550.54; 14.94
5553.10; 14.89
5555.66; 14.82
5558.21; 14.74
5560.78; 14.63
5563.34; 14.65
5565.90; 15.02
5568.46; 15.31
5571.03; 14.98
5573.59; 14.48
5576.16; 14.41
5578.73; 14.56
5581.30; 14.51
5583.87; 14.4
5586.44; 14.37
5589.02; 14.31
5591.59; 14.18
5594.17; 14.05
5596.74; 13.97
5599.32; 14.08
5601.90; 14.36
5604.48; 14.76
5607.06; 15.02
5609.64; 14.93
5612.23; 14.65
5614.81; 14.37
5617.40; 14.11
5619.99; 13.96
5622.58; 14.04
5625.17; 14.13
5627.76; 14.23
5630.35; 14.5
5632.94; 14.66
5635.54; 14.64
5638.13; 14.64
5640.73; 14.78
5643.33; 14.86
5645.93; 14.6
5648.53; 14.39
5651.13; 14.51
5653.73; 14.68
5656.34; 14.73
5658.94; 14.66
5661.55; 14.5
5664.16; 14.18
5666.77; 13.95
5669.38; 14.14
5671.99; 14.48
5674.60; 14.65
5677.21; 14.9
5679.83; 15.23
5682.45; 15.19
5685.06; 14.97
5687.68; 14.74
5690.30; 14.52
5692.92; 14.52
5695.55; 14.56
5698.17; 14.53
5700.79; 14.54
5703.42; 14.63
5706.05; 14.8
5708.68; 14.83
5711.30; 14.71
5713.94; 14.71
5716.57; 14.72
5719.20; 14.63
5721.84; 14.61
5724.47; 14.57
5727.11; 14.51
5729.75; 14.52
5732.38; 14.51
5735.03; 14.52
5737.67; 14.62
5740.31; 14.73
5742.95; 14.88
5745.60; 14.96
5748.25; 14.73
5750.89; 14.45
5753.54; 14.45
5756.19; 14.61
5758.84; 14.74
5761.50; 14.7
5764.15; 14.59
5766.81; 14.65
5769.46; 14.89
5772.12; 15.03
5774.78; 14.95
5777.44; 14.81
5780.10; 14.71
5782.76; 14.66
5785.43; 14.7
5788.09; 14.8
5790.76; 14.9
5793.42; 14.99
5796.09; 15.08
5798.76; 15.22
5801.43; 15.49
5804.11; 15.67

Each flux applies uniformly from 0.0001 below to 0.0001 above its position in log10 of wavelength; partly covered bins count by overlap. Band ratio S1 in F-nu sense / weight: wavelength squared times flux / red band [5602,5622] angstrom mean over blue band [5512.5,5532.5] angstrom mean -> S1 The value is 1.01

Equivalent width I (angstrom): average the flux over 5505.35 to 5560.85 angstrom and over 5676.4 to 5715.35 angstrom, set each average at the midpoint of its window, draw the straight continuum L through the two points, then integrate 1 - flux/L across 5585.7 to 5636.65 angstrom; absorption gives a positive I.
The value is 1.39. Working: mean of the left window 14.8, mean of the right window 14.8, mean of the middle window 14.4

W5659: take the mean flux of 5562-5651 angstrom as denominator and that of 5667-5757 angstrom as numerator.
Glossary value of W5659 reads 1.0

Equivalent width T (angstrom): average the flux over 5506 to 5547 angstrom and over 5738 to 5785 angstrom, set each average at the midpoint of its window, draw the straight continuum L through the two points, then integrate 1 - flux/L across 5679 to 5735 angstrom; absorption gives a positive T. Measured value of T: 0.2 angstrom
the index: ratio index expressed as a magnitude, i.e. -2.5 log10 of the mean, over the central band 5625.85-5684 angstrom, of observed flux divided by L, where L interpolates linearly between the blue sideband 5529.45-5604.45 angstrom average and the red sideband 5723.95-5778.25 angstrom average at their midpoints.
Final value 0.00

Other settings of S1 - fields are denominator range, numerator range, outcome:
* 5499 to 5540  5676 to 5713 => 1.07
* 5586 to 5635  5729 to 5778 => 1.08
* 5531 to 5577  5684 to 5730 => 1.04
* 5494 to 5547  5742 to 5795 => 1.09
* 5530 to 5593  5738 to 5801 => 1.08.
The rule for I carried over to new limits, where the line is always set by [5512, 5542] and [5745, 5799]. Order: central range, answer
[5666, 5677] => 0.30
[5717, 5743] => 0.32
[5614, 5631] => 0.71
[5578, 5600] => 0.78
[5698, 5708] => 0.09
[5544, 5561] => -0.05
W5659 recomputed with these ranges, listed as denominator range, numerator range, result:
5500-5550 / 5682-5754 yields 0.99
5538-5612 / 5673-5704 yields 1.01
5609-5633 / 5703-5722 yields 1.03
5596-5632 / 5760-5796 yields 1.03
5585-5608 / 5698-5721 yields 1.02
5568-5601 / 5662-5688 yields 1.02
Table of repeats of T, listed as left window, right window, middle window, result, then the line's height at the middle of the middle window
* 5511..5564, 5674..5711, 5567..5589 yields 0.3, 14.8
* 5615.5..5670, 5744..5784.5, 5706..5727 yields -0.1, 14.6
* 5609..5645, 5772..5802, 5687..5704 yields 0.1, 14.7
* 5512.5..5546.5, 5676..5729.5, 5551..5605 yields 0.9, 14.8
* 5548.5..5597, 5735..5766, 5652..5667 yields 0.2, 14.6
